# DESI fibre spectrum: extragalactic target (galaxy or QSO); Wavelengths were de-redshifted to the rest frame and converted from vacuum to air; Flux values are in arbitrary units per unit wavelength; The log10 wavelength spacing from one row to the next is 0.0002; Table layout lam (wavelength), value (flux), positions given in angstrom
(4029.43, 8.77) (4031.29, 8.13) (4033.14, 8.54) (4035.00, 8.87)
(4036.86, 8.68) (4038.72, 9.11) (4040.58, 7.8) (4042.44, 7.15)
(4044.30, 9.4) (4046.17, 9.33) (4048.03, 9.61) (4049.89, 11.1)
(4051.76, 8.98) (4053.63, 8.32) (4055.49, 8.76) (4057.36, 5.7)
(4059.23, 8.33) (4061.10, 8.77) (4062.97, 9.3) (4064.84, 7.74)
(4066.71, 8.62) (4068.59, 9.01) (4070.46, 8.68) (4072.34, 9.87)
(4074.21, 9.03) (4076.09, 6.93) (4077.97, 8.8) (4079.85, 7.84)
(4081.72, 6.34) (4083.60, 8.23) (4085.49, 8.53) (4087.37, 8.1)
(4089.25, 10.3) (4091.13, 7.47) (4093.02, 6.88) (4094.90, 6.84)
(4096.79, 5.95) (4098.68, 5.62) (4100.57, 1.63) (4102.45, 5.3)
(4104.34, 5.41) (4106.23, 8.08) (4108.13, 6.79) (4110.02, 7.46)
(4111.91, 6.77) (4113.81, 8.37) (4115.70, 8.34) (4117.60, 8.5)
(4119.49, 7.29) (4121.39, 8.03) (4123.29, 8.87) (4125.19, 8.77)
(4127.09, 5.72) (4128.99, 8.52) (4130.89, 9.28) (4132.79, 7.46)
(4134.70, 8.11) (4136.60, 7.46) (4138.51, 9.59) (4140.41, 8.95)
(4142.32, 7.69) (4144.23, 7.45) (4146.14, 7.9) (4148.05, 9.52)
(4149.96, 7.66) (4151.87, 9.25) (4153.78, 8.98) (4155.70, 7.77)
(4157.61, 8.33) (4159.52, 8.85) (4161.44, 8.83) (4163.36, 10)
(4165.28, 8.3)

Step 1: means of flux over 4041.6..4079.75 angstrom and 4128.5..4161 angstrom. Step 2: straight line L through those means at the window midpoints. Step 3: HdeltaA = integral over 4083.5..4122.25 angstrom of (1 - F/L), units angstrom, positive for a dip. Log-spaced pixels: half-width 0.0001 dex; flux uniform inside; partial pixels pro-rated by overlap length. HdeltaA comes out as 6.4 angstrom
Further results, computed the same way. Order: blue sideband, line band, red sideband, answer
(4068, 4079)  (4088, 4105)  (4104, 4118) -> 3.84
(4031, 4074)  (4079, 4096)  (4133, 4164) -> 1.58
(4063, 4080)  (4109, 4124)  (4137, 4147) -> 0.80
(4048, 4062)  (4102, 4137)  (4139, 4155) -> 3.54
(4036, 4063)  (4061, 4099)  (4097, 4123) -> -1.65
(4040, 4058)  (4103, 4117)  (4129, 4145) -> 1.84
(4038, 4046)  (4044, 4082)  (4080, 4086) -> -2.72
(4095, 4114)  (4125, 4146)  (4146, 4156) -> -0.82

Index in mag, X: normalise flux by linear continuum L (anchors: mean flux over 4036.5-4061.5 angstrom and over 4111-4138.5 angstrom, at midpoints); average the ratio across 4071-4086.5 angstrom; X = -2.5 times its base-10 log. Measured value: 0.03 mag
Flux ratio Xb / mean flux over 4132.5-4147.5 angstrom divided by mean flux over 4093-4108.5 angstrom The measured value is 1.4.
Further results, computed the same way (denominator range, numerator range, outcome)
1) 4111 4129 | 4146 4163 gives 1.10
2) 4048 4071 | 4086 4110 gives 0.76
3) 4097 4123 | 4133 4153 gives 1.23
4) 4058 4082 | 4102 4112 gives 0.79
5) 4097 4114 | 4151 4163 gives 1.44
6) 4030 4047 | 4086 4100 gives 0.84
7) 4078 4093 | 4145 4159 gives 1.05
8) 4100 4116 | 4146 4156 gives 1.32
